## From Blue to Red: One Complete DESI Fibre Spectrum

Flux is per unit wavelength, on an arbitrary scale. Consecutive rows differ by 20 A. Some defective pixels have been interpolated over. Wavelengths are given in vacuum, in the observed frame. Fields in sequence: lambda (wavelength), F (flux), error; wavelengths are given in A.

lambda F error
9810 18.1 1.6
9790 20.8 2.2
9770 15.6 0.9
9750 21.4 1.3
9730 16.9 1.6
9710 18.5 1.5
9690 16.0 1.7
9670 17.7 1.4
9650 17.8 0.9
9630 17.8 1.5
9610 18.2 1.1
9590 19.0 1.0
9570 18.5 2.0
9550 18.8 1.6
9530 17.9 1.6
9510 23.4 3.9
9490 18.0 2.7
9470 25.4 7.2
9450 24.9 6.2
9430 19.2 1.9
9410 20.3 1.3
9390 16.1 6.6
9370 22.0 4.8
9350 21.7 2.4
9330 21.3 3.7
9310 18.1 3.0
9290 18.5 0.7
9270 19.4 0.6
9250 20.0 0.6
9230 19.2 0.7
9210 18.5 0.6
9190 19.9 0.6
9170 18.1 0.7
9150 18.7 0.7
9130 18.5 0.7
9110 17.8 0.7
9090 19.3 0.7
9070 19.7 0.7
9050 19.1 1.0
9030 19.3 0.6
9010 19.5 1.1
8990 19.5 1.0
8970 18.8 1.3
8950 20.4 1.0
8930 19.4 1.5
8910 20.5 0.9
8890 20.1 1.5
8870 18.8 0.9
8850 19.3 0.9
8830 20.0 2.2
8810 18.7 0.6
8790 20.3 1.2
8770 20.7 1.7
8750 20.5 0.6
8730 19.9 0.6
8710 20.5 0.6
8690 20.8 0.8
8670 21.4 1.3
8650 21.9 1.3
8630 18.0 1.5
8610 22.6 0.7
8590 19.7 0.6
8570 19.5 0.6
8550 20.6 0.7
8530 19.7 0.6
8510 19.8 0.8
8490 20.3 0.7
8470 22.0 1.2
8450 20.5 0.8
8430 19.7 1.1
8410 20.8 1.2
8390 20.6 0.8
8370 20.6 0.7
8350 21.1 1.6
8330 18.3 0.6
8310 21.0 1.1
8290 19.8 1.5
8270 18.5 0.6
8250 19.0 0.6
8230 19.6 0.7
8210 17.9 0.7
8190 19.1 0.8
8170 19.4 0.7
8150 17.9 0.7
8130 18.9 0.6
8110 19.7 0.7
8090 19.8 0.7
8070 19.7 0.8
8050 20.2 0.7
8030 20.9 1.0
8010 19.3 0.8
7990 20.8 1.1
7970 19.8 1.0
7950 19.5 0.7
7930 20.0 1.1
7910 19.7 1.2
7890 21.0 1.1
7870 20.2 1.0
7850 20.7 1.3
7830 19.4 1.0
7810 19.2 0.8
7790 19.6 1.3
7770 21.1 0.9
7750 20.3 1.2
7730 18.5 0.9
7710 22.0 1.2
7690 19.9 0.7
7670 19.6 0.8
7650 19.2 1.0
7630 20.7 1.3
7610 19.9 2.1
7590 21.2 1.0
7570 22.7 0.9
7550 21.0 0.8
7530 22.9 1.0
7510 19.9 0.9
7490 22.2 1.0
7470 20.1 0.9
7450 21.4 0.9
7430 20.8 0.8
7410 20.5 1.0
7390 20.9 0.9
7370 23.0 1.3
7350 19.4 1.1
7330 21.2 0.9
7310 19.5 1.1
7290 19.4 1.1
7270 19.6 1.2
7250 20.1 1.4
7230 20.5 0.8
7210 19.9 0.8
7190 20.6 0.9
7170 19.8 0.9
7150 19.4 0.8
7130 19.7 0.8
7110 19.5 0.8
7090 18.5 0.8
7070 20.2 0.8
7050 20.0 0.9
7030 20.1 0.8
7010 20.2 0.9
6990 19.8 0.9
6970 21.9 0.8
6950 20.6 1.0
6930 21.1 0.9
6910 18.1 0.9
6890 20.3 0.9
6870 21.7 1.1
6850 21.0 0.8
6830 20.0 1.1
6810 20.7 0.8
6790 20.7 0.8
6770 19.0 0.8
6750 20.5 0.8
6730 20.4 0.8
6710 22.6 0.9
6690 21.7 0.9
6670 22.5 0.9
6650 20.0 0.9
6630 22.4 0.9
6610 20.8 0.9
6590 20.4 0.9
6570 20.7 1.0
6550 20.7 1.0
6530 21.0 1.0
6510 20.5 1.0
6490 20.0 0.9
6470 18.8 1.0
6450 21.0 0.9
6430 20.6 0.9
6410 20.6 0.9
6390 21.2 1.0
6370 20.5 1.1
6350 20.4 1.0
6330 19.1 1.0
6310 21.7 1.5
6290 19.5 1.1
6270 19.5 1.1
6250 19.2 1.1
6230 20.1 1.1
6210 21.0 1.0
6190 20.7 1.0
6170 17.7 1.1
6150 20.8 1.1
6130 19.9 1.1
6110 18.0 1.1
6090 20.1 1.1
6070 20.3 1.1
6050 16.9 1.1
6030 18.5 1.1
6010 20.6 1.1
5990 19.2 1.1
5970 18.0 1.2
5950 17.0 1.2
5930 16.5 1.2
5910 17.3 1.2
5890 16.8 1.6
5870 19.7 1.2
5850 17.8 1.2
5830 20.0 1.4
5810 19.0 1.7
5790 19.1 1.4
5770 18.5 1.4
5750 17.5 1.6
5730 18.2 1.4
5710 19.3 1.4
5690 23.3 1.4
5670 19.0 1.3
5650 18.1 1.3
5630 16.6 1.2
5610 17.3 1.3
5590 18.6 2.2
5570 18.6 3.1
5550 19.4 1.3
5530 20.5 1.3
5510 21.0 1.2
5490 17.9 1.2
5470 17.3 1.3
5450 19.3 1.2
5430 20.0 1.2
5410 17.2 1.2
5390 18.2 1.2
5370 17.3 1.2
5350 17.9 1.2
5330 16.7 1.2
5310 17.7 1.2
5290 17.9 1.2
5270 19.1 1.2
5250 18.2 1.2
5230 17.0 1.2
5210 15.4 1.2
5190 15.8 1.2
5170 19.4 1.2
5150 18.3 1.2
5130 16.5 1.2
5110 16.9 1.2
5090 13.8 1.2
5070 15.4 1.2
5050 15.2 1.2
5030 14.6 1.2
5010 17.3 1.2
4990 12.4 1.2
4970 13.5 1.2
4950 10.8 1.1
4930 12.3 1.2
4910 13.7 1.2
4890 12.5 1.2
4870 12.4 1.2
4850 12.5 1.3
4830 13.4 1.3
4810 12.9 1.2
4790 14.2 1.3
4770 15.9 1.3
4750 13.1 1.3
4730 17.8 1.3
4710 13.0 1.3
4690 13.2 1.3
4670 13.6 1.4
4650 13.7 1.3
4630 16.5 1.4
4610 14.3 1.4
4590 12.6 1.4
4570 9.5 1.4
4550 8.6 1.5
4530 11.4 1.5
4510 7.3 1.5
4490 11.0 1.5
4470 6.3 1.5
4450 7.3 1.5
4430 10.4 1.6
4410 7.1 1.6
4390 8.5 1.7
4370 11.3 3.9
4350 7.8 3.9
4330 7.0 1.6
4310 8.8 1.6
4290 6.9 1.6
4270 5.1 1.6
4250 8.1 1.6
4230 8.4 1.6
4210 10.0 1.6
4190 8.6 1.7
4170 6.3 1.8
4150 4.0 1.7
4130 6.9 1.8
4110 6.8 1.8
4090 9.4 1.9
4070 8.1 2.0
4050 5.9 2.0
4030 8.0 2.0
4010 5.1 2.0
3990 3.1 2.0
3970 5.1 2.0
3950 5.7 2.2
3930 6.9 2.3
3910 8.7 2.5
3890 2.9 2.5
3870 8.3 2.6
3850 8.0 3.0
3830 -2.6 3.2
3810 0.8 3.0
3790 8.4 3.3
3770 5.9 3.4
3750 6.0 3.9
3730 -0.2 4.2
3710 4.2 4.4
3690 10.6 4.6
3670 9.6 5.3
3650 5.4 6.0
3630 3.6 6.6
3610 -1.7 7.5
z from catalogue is 0.148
